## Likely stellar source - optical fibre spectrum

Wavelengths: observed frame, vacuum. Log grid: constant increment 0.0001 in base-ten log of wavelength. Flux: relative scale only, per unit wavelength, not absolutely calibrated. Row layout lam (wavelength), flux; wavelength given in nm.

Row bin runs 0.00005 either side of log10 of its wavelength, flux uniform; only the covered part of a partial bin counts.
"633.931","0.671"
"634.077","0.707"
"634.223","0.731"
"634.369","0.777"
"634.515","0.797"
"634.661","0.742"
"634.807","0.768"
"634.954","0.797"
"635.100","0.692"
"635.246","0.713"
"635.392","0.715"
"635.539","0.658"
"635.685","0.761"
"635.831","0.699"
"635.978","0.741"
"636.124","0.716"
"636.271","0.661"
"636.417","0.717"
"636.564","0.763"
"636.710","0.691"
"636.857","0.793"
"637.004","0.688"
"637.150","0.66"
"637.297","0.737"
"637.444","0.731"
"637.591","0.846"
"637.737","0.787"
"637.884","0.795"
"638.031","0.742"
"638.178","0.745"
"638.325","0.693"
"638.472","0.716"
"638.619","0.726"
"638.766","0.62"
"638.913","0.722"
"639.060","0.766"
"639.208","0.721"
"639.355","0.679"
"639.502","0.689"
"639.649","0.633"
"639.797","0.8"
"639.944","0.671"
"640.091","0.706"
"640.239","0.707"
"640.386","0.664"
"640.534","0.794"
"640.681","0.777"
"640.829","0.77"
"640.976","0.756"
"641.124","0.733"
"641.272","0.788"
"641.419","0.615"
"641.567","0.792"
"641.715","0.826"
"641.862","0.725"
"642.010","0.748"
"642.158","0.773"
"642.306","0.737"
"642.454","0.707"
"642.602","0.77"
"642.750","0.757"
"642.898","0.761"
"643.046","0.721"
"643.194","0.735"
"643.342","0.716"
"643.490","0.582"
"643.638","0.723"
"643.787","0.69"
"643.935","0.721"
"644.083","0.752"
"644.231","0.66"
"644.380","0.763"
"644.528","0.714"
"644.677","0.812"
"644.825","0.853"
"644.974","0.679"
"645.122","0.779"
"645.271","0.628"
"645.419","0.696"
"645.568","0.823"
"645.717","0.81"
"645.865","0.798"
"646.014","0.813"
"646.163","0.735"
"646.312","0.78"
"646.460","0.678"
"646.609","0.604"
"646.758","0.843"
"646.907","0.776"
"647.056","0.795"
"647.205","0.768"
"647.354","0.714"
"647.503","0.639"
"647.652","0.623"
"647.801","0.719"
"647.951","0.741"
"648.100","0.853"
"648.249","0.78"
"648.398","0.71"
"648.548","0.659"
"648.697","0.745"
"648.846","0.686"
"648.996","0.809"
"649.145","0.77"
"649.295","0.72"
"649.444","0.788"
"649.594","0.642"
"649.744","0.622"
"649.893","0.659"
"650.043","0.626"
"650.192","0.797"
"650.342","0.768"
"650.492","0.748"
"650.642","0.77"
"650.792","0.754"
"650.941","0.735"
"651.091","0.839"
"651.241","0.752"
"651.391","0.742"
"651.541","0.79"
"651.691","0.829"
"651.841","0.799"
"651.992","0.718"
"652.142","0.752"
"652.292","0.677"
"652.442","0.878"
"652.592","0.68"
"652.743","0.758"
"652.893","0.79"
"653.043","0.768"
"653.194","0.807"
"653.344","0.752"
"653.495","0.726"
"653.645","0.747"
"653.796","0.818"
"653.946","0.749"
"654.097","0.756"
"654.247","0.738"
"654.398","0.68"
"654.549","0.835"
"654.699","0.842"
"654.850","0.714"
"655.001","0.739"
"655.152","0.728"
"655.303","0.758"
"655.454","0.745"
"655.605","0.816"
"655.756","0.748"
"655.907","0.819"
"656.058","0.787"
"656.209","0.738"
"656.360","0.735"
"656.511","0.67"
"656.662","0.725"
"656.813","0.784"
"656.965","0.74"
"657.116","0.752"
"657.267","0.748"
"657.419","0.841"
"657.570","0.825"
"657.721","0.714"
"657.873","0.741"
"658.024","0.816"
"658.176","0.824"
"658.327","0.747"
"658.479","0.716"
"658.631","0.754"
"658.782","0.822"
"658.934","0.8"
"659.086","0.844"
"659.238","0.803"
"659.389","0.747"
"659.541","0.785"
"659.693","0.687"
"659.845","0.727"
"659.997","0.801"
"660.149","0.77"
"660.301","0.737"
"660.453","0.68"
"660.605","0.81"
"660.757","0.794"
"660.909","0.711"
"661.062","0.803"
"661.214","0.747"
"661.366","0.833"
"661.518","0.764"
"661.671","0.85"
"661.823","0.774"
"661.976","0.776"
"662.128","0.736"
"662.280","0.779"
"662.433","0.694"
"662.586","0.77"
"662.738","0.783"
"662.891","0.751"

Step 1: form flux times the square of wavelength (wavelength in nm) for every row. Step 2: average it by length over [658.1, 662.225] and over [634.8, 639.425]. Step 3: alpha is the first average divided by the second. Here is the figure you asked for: 1.14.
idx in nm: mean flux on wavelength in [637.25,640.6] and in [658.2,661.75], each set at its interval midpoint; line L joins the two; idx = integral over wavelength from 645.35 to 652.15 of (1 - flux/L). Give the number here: 0.03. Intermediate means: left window 0.725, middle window 0.744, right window 0.772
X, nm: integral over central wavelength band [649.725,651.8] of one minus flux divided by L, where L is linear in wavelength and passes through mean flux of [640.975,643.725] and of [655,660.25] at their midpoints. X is 0.01 nm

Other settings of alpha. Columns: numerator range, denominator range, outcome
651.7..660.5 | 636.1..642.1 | 1.10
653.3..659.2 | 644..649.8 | 1.07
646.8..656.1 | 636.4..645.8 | 1.06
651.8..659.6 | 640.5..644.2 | 1.08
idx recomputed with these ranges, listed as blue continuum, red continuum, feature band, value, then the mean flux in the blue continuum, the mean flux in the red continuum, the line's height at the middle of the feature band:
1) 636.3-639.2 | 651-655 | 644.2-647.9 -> 0.05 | 0.732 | 0.766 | 0.751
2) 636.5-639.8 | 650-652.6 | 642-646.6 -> 0.04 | 0.726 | 0.762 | 0.743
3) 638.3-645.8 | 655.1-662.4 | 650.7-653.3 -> -0.06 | 0.73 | 0.767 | 0.752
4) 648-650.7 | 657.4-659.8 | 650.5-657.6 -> -0.09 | 0.731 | 0.777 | 0.754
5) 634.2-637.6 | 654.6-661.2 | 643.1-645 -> 0.05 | 0.731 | 0.765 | 0.744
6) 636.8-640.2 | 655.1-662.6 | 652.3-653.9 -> -0.03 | 0.724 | 0.766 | 0.754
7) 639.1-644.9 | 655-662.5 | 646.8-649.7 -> 0.04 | 0.732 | 0.766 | 0.745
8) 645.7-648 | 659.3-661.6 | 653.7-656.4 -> -0.04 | 0.738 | 0.76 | 0.751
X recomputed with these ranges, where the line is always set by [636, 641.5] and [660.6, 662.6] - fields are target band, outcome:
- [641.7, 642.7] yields -0.026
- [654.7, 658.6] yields 0.012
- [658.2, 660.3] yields -0.004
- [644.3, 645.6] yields -0.016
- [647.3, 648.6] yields 0.049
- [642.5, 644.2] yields 0.036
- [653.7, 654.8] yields -0.021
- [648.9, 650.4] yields 0.058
